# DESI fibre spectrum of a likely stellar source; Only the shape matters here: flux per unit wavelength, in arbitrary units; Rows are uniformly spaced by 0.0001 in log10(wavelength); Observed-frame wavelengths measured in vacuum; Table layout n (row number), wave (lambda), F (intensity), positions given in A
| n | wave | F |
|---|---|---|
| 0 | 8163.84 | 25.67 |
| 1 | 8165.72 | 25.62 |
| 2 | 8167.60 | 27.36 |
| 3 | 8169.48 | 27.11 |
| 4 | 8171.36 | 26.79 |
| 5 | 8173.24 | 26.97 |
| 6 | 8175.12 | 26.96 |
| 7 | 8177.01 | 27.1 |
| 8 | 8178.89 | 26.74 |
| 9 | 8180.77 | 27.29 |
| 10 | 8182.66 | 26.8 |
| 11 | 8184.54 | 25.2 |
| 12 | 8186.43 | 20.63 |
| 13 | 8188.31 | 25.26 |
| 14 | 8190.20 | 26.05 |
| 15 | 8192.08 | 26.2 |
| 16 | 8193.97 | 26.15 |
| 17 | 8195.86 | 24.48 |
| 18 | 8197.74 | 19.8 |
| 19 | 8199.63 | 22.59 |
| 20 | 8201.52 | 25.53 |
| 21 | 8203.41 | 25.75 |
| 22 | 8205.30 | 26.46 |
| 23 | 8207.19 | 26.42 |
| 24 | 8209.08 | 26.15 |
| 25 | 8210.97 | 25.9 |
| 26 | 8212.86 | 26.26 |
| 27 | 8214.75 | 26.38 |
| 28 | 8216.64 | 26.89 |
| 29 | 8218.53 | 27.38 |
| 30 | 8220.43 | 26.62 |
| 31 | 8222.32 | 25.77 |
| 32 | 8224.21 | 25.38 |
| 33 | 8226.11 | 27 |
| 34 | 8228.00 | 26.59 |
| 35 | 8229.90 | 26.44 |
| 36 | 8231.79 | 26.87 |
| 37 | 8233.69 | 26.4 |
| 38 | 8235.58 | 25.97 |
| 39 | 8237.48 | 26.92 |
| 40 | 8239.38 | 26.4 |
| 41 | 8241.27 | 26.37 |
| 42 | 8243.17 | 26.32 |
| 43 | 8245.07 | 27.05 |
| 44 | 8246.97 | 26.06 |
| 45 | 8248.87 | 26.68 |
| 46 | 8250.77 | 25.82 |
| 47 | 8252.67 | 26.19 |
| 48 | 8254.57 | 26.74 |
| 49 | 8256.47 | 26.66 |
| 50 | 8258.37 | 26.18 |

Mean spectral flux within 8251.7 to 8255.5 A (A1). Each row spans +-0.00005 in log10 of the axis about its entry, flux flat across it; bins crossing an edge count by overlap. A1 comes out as 26.5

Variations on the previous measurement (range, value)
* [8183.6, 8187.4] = 22.9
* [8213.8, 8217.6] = 26.7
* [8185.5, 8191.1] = 24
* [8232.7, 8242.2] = 26.4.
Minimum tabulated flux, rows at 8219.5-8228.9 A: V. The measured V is 25.38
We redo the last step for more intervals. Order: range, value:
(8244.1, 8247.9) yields 26.06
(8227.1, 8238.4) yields 25.97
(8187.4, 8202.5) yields 19.8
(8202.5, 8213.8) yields 25.75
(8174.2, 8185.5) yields 25.2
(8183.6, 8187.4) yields 20.63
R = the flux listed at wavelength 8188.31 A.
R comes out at 25.26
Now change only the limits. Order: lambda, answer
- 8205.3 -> 26.46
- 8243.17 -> 26.32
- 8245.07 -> 27.05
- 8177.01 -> 27.1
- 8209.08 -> 26.15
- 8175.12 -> 26.96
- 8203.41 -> 25.75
